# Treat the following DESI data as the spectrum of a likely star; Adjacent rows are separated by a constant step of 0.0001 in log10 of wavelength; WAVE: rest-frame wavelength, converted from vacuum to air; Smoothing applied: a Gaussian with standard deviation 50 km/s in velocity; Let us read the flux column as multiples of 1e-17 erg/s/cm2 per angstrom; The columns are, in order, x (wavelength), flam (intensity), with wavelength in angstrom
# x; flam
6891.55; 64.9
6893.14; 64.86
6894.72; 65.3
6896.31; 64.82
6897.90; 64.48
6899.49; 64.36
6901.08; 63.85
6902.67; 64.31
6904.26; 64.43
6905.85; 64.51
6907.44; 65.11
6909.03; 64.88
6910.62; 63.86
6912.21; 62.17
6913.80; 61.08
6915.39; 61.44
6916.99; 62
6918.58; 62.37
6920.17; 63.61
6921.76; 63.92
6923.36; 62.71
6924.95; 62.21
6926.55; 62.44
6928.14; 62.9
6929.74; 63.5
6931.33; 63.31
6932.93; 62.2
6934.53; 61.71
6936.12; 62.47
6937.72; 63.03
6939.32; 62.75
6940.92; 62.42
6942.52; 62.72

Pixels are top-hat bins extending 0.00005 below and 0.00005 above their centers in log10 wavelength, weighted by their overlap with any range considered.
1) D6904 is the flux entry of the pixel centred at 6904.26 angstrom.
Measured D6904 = 64.43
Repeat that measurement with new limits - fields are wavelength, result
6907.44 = 65.11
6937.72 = 63.03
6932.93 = 62.2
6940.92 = 62.42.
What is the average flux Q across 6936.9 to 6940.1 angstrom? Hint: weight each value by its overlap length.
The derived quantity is 62.8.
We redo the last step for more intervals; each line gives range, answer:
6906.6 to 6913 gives 64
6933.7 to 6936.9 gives 62.2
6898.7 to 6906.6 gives 64.3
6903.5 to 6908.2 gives 64.7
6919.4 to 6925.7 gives 63.1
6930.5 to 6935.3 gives 62.4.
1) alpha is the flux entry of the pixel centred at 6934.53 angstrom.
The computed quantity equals 61.71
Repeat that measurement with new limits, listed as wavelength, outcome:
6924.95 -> 62.21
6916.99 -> 62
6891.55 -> 64.9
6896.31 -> 64.82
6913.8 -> 61.08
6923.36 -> 62.71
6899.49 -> 64.36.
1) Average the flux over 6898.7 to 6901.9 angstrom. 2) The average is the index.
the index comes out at 64.1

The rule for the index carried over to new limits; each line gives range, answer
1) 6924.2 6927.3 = 62.2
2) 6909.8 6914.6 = 62.5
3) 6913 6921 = 62.2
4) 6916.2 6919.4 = 62.3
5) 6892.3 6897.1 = 65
